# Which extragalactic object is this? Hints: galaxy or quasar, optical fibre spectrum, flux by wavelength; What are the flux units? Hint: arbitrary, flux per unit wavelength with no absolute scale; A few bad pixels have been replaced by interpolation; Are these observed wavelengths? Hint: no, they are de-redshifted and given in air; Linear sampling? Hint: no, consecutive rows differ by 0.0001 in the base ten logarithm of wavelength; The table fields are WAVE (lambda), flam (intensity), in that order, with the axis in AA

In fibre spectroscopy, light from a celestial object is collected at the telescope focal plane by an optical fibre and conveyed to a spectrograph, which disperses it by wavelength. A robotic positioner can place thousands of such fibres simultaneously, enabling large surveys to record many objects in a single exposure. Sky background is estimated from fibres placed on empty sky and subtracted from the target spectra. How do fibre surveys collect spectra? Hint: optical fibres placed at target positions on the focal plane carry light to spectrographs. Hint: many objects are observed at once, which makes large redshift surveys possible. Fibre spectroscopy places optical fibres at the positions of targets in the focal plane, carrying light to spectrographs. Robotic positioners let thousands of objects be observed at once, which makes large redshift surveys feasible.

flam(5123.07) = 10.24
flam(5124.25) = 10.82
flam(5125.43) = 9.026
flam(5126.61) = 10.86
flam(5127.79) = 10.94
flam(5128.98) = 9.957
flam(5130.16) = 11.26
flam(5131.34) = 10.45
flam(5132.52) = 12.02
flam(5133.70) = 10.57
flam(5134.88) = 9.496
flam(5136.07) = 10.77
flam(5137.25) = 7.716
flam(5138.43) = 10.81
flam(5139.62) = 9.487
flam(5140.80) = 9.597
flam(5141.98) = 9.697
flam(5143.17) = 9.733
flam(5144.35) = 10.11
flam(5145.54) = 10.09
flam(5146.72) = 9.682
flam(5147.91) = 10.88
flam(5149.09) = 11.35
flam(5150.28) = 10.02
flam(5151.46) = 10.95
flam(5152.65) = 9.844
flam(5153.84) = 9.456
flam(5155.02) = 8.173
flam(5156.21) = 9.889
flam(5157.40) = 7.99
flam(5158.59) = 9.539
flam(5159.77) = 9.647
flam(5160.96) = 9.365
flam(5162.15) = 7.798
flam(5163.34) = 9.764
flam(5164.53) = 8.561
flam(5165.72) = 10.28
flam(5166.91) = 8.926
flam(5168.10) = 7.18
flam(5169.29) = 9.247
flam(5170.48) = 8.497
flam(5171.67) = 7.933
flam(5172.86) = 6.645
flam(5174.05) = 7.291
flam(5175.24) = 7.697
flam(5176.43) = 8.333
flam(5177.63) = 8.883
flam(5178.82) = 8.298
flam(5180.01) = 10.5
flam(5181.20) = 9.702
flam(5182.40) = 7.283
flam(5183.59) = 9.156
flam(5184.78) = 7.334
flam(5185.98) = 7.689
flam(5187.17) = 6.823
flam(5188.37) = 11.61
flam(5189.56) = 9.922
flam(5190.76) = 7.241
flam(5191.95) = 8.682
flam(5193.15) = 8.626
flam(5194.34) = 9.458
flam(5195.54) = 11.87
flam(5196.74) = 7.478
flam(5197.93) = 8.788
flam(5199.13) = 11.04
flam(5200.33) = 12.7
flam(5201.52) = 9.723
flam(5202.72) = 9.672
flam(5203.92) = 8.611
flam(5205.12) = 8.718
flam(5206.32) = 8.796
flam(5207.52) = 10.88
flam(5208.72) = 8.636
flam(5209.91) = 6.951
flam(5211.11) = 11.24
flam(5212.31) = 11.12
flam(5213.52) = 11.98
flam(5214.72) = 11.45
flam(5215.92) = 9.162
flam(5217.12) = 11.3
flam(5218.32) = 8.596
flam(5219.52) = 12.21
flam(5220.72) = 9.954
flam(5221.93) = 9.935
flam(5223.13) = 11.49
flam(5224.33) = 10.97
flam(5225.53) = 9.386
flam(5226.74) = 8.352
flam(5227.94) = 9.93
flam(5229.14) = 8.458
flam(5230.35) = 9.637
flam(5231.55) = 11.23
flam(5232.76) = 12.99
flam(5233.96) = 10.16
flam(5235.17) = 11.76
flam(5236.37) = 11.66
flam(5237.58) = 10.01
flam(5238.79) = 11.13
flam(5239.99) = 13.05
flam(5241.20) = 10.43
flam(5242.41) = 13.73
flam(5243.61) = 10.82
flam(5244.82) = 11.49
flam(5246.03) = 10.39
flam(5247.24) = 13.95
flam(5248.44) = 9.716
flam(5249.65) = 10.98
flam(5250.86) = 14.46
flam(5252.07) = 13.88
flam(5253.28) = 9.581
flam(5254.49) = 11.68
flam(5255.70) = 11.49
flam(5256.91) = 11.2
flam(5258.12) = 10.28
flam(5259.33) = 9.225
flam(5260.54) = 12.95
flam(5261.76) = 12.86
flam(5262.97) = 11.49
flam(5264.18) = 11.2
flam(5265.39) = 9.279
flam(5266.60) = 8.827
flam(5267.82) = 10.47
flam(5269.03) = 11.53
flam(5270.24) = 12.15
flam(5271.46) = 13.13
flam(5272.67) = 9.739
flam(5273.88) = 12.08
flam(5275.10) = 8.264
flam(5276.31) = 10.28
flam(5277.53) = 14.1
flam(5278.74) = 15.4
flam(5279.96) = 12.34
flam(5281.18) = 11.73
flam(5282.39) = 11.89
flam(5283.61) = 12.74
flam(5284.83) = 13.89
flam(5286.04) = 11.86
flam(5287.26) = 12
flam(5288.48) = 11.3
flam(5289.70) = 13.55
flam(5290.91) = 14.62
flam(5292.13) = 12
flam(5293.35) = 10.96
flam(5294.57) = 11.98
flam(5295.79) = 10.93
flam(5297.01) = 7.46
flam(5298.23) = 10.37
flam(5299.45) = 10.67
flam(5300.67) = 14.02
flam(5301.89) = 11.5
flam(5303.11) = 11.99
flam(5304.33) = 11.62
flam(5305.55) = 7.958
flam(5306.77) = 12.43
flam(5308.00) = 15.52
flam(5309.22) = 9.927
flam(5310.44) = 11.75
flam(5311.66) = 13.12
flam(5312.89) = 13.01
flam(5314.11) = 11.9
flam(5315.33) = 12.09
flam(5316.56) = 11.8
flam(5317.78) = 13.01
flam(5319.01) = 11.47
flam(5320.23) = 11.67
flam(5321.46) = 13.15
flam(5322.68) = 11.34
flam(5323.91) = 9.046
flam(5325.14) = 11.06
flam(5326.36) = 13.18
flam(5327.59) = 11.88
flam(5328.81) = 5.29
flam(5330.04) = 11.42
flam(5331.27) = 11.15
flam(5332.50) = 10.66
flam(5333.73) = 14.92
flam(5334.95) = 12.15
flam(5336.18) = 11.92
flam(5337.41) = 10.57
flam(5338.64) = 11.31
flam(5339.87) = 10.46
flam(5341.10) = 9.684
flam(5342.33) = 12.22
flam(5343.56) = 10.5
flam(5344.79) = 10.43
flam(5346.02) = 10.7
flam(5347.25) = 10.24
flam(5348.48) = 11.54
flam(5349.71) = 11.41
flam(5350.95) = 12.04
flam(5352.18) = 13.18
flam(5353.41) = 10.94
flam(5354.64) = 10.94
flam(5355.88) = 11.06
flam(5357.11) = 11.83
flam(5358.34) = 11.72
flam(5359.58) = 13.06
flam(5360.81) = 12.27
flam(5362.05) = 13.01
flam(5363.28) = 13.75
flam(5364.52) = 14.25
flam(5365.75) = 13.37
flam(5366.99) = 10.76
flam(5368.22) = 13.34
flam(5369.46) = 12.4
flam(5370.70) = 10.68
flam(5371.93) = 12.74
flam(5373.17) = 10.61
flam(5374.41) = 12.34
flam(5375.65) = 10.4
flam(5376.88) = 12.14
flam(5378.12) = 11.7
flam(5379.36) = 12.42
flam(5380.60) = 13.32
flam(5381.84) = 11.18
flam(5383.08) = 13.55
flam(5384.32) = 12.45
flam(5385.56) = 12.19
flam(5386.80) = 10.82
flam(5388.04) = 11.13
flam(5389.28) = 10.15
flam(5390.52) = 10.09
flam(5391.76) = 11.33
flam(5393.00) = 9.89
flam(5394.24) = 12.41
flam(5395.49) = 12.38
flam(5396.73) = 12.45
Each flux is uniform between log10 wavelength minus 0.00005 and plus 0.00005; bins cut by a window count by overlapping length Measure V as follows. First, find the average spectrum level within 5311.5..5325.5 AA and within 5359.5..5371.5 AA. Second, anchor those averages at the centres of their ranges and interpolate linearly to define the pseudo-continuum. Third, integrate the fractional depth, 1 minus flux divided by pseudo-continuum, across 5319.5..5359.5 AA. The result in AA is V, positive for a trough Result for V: 3.1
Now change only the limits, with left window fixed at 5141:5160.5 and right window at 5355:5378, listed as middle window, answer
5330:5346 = 0.75 AA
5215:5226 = 0.21 AA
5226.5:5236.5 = 0.20 AA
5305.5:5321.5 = -0.78 AA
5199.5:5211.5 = 0.94 AA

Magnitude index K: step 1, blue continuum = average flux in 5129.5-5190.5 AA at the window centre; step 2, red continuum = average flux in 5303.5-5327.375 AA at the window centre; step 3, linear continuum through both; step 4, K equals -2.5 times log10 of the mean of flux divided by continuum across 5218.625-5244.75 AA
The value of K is -0.04 mag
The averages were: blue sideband 9.28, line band 10.8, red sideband 11.8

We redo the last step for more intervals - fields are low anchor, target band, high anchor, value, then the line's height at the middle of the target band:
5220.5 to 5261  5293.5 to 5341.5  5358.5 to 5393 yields 0.02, 11.6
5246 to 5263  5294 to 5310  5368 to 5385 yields 0.05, 11.8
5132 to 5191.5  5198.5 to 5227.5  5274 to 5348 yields -0.01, 10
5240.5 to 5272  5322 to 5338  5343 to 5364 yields 0.05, 11.6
